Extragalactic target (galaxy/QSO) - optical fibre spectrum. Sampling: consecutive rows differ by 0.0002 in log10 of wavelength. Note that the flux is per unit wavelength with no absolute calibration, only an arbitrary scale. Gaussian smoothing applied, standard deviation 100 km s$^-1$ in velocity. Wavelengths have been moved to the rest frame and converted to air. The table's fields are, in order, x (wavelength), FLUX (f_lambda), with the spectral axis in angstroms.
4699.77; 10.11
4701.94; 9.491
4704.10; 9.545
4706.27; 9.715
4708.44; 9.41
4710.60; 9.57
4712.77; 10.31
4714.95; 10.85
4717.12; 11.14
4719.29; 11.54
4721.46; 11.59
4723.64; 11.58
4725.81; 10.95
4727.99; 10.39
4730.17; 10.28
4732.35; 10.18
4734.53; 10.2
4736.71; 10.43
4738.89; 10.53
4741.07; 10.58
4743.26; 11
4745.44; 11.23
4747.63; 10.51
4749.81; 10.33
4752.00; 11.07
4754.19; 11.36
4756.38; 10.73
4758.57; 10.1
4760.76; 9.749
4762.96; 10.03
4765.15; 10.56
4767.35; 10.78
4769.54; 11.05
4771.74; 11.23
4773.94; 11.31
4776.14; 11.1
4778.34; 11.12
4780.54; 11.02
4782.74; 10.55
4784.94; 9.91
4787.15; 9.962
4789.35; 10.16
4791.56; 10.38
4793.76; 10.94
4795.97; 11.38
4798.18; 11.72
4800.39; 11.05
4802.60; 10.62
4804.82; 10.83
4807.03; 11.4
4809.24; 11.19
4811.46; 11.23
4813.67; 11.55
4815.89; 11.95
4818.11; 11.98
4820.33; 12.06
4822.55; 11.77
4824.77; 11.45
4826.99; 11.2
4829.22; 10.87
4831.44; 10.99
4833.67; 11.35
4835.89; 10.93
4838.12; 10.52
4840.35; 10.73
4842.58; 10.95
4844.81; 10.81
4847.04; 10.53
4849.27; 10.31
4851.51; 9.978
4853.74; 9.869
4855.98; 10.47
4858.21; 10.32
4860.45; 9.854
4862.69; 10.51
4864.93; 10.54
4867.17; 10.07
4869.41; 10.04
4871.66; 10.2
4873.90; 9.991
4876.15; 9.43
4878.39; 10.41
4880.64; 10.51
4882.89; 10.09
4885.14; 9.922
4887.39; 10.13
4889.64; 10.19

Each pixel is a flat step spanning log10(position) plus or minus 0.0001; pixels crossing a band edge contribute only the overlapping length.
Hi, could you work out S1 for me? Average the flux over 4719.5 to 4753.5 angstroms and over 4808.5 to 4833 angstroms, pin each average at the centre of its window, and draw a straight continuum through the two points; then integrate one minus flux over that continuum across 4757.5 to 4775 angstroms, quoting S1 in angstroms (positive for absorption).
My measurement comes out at 0.6 angstroms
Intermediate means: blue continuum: 10.8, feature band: 10.6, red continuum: 11.5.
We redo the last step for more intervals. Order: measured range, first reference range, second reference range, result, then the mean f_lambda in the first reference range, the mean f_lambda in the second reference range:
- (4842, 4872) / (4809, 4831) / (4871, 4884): 0.84 angstroms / 11.5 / 10.1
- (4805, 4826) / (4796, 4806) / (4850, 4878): -1.39 angstroms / 11.1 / 10.1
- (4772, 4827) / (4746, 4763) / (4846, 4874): -3.81 angstroms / 10.5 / 10.2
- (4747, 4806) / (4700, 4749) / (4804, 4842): 1.02 angstroms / 10.5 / 11.3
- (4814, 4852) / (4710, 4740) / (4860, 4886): -3.02 angstroms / 10.7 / 10.1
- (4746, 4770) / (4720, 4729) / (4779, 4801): 0.78 angstroms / 11.2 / 10.7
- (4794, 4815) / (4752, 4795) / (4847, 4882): -1.46 angstroms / 10.6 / 10.2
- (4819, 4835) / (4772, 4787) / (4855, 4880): -1.41 angstroms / 10.8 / 10.2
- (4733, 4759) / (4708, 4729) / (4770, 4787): 0.31 angstroms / 10.8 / 10.8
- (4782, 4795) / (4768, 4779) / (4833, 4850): 0.87 angstroms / 11.1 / 10.8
